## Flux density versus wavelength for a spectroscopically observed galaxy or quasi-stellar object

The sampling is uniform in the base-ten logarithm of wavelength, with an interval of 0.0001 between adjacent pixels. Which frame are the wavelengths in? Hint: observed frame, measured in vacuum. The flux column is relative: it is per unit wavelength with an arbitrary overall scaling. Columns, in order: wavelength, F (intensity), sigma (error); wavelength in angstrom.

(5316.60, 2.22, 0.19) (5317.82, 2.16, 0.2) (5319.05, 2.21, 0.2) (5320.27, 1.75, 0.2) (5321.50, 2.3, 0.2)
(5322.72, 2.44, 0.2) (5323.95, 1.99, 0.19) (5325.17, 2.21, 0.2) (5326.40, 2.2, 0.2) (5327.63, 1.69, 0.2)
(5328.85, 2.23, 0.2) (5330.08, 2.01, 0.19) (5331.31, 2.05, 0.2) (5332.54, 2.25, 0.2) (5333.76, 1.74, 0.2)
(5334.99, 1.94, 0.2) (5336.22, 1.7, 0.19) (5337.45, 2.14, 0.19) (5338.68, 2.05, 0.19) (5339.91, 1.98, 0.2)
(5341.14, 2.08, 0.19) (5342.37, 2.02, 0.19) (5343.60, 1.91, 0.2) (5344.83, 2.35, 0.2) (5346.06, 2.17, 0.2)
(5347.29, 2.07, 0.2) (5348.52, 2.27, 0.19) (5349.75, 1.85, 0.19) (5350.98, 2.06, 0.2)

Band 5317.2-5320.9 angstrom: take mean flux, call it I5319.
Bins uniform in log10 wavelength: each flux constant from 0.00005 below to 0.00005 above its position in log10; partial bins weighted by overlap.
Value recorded 2.04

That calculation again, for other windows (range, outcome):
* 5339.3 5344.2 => 2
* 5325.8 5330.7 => 2.03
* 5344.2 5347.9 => 2.2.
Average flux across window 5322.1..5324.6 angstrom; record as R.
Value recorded 2.22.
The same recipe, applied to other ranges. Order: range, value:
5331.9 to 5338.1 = 1.96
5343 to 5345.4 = 2.13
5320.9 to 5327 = 2.23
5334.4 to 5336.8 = 1.82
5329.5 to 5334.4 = 2.01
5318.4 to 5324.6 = 2.14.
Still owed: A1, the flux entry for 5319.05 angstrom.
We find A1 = 2.21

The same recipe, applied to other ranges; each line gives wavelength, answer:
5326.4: 2.2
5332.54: 2.25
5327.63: 1.69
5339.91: 1.98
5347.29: 2.07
